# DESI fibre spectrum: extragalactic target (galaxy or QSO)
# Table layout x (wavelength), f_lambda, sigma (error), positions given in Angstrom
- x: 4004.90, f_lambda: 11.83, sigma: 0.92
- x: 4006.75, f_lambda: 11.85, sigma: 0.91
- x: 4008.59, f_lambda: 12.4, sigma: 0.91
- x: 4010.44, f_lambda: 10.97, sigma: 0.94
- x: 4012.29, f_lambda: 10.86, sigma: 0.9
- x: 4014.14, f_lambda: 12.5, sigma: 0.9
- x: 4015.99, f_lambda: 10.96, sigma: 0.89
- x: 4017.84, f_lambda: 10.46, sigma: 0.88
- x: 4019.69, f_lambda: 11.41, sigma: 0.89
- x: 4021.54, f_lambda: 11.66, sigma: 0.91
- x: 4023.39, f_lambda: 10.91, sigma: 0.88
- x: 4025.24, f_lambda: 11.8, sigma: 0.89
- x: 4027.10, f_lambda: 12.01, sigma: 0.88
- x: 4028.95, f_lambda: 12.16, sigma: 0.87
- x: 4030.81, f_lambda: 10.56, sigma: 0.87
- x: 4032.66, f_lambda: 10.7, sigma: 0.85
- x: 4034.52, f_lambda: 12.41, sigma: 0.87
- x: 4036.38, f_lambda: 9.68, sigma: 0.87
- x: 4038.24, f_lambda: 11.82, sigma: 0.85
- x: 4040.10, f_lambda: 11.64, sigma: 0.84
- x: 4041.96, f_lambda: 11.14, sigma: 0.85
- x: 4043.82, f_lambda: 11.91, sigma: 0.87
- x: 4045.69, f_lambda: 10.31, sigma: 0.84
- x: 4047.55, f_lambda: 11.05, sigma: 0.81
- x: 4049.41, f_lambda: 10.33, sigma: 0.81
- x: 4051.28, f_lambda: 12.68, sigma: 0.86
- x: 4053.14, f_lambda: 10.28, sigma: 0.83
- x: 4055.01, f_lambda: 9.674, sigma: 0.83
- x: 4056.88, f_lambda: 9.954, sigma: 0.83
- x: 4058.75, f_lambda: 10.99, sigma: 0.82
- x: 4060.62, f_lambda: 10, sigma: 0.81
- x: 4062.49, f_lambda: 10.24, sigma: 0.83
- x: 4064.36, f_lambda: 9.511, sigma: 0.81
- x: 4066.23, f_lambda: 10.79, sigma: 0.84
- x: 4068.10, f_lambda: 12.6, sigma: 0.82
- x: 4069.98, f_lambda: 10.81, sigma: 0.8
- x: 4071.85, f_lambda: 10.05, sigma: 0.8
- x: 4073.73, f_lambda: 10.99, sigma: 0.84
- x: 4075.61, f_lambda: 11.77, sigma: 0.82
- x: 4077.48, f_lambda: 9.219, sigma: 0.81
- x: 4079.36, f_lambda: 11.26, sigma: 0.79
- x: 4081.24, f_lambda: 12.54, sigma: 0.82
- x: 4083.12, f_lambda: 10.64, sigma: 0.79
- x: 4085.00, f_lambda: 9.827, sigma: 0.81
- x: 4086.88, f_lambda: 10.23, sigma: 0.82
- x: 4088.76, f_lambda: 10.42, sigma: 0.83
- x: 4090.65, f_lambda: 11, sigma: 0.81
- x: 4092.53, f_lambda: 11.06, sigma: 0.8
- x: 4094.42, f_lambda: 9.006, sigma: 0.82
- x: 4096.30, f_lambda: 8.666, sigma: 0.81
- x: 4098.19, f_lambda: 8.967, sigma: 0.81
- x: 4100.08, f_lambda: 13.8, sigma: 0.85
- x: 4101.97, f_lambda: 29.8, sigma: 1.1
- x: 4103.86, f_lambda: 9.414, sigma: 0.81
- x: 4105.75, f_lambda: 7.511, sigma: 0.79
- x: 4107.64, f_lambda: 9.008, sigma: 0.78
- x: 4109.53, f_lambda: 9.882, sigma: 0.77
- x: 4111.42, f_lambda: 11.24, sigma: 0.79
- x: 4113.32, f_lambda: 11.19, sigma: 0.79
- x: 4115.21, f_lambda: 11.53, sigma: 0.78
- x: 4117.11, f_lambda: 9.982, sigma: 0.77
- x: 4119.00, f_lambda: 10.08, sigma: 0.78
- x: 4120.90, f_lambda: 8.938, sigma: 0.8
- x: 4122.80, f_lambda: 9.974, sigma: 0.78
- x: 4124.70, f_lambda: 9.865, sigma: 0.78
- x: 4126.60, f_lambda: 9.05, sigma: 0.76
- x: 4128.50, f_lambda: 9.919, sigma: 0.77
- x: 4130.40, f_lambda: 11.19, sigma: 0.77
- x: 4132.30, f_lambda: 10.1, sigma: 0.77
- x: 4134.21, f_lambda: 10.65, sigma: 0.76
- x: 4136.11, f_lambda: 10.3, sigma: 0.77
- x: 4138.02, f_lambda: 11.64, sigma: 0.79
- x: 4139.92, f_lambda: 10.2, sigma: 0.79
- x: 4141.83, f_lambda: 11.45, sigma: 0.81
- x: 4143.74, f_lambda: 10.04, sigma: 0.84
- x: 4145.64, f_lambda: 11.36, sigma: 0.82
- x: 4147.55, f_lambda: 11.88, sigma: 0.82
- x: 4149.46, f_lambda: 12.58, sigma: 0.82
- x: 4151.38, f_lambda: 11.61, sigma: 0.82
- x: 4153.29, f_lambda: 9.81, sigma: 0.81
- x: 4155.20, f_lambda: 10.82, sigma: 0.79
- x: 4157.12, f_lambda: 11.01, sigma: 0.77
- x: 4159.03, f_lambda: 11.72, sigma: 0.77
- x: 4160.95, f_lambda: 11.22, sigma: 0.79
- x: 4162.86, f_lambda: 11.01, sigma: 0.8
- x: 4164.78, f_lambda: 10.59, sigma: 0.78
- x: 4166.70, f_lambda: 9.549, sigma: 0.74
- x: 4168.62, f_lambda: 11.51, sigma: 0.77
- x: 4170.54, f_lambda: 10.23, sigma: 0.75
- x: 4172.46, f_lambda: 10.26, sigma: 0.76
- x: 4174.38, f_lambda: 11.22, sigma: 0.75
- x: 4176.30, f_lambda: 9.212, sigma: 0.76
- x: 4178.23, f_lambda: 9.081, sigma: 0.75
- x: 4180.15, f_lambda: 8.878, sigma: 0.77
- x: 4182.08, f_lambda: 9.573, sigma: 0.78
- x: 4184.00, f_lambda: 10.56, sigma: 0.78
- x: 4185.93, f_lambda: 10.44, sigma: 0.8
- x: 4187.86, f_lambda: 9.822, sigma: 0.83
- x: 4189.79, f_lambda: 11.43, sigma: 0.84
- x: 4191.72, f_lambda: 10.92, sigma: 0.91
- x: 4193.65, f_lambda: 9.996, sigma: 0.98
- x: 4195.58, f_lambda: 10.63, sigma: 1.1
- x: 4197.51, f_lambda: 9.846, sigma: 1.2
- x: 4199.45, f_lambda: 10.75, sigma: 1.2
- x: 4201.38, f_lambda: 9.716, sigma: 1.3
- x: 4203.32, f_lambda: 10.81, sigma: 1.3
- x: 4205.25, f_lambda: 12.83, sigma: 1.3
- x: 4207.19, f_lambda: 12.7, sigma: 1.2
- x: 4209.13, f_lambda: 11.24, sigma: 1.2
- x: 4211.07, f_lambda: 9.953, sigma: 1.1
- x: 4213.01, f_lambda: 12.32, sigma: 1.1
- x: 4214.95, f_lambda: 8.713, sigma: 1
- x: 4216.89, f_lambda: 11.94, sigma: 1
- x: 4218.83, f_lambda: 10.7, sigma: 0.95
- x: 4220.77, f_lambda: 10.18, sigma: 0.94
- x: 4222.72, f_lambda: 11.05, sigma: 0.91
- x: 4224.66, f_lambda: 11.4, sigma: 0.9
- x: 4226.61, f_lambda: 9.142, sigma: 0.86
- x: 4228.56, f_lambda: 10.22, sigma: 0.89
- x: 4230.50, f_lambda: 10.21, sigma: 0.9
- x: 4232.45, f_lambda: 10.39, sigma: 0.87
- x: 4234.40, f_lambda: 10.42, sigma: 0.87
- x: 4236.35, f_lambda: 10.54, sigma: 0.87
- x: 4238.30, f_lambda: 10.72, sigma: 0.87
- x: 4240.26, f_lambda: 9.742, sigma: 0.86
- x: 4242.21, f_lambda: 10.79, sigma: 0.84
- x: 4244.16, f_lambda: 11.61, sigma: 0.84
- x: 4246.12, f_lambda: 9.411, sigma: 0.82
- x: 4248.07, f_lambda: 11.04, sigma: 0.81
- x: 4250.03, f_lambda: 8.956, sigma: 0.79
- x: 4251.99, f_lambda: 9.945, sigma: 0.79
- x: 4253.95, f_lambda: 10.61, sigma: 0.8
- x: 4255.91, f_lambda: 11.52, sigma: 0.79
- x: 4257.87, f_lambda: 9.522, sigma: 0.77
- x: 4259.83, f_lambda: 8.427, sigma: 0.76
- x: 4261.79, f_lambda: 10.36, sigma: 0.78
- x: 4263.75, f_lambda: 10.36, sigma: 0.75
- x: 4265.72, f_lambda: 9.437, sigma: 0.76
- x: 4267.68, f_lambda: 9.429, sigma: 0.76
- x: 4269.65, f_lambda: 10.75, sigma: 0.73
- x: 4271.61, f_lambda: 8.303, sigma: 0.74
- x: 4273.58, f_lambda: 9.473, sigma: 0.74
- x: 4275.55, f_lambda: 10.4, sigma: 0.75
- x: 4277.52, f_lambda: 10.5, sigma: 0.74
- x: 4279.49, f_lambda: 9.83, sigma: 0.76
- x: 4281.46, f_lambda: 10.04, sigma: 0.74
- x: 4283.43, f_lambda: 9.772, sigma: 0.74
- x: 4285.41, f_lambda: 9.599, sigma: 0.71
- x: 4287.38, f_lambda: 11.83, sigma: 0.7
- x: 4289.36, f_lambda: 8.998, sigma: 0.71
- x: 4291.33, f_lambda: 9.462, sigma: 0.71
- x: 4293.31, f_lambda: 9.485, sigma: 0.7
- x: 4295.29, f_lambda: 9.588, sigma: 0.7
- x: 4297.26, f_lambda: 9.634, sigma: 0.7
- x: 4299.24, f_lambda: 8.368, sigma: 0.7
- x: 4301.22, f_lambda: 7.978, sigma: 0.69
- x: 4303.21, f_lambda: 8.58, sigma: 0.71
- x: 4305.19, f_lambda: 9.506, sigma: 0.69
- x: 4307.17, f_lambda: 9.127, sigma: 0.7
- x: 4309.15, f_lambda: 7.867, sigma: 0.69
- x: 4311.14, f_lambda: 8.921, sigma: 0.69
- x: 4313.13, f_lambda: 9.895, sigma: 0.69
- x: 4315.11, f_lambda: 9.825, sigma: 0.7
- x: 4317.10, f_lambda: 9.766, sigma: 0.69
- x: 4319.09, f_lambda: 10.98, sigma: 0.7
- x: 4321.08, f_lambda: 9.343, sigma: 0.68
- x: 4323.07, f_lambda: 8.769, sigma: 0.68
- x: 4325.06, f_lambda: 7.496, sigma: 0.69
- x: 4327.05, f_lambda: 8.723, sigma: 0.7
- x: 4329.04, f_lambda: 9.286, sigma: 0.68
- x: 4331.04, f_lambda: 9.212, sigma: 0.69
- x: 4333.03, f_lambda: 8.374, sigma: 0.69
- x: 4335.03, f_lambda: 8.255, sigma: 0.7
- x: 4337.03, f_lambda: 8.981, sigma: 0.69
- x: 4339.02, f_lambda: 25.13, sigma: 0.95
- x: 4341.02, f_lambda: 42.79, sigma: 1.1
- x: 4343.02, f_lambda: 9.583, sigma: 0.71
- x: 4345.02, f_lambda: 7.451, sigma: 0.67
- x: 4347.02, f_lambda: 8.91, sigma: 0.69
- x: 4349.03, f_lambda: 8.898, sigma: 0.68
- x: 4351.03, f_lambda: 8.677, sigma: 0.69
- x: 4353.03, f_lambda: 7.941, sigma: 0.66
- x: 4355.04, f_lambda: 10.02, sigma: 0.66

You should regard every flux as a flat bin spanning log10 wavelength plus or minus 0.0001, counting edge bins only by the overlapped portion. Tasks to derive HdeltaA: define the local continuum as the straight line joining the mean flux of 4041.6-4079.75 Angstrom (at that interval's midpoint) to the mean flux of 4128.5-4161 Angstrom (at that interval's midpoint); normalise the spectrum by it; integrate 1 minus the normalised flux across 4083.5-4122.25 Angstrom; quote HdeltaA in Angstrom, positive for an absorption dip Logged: -0.7 Angstrom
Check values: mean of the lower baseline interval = 10.7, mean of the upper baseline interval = 11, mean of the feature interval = 11.1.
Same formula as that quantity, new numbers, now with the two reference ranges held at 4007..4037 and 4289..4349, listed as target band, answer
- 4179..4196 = 1.2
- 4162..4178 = 0.9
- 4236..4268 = 2.0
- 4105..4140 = 3.1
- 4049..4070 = 1.2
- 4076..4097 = 1.5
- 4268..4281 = 1.1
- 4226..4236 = 0.7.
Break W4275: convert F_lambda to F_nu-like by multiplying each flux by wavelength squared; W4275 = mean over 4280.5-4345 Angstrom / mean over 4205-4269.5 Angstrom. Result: 1.1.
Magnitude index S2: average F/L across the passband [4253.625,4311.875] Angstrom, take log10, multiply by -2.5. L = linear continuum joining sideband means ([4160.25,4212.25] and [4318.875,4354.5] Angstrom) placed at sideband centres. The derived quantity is 0.17 mag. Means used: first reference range 10.5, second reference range 11.6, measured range 9.58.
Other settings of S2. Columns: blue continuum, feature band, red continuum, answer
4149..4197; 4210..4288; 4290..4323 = -0.05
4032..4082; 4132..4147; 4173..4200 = -0.04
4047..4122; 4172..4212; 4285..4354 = 0.03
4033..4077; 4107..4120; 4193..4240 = 0.04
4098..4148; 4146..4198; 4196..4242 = 0.03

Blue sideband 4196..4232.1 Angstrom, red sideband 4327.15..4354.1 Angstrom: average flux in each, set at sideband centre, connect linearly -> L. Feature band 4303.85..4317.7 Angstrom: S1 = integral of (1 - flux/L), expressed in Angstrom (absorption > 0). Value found 3.22 Angstrom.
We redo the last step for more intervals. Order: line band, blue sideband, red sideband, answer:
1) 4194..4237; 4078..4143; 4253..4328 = -2.6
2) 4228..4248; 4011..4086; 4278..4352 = 0.4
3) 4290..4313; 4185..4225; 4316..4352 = 5.0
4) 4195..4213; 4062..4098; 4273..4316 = -2.0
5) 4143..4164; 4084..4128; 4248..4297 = -1.2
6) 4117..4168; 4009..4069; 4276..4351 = 1.1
